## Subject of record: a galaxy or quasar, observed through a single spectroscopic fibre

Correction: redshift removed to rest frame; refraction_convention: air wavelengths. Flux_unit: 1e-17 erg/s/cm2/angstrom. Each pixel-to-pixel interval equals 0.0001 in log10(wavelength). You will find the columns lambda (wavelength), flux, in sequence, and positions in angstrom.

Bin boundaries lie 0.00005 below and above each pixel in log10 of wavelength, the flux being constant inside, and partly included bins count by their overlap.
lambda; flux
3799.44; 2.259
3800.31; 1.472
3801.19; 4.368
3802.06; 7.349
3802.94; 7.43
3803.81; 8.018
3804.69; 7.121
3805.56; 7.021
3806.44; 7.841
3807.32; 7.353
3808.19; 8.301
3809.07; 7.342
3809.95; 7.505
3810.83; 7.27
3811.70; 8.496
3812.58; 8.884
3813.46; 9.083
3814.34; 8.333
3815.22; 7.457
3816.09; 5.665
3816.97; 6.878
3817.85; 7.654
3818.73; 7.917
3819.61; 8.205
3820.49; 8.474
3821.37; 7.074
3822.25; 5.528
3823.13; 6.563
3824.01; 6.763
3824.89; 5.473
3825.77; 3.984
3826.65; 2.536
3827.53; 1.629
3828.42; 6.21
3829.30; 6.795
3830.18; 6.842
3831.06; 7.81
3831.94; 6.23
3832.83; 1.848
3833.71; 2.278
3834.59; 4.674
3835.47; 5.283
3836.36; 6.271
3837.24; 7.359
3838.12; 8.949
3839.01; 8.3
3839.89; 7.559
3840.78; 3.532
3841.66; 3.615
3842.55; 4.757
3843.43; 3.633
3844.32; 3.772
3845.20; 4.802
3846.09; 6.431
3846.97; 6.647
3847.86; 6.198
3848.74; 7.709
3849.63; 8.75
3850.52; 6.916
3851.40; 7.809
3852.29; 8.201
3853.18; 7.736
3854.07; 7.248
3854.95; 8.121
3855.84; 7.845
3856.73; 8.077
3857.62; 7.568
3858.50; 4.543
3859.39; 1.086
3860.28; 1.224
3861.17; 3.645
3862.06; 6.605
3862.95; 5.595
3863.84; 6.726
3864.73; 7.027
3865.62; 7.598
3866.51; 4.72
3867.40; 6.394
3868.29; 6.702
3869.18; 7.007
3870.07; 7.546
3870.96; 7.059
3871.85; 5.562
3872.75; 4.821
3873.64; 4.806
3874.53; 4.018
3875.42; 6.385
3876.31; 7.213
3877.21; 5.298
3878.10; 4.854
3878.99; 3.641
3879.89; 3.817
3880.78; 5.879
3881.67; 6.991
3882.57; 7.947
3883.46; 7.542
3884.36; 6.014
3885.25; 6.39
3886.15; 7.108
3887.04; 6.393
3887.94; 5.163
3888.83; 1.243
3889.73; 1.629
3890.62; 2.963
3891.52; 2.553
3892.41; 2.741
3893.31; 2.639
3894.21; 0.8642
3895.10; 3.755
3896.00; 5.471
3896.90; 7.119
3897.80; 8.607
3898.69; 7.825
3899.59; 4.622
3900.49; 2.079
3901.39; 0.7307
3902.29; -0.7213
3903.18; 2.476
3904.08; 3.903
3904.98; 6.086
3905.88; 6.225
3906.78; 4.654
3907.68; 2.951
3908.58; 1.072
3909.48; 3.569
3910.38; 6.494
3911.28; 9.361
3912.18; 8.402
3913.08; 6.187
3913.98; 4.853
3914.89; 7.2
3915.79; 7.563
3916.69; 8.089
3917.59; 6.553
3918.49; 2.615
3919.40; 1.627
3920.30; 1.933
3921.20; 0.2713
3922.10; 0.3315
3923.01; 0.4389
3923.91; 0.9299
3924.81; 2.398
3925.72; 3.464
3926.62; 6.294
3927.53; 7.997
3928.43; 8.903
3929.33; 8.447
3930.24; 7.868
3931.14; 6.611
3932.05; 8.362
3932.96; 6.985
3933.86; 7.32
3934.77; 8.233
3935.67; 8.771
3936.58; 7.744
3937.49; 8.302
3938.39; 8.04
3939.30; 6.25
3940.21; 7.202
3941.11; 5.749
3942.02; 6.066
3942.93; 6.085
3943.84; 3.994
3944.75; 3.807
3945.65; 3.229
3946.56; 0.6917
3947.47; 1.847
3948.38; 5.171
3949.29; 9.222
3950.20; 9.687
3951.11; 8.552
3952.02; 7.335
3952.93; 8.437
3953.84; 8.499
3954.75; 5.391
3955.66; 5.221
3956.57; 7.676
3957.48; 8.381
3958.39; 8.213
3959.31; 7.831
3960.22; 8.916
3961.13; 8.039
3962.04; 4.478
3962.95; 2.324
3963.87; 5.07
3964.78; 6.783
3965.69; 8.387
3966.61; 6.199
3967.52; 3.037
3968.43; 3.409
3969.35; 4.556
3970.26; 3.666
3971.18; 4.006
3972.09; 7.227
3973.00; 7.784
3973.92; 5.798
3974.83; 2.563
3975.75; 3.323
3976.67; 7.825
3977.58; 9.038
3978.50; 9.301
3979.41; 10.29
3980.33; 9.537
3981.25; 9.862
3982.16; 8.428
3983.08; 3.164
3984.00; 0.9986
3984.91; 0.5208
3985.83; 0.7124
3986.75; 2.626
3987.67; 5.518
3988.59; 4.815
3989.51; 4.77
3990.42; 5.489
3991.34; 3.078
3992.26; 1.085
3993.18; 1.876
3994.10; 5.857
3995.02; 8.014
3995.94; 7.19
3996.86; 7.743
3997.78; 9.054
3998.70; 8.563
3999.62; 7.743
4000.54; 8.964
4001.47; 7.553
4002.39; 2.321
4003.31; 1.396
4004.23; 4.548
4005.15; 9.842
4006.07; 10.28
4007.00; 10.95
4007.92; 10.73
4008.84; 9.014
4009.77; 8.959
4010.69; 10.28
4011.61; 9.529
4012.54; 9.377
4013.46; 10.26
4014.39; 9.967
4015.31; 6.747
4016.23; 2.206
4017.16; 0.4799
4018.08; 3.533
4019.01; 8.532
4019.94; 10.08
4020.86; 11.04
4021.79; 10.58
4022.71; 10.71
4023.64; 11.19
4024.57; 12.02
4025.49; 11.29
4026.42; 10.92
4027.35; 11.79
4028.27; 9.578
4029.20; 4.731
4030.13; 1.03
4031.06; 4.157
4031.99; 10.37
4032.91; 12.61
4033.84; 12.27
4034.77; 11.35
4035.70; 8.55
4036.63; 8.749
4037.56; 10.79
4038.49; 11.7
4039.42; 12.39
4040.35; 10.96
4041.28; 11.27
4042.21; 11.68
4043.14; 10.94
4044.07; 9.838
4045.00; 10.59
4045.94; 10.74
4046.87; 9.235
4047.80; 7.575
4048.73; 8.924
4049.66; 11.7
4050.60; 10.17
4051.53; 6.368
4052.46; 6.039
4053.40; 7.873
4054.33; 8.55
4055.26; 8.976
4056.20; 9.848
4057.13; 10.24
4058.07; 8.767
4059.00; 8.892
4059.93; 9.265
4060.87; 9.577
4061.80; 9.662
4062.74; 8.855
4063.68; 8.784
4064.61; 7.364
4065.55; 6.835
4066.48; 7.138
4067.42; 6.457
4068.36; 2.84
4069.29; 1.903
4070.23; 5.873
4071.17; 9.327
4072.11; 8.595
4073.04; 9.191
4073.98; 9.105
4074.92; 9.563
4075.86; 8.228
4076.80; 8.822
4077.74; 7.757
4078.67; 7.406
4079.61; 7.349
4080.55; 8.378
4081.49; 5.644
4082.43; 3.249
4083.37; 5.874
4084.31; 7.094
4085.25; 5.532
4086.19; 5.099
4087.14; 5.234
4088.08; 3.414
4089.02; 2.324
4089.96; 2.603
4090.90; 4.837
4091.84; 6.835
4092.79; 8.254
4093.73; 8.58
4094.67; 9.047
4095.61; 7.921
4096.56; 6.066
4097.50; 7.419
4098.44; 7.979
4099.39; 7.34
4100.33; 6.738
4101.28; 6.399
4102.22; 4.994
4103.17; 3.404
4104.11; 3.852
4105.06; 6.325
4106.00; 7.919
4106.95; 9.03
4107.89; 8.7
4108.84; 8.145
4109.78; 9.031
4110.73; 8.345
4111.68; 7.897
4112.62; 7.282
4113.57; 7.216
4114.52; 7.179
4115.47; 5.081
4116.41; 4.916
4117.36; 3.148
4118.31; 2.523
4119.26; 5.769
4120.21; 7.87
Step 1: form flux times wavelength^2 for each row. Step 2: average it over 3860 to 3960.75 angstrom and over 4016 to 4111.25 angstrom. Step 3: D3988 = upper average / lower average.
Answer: 1.56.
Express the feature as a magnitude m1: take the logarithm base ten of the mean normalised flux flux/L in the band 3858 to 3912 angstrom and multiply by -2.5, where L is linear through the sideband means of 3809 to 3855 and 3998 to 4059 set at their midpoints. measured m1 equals 0.39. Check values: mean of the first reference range 6.41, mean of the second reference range 8.93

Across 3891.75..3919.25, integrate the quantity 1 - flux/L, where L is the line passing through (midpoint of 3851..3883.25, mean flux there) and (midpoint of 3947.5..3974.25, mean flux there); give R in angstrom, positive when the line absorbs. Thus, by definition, 6.5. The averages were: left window 6.04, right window 6.45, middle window 4.75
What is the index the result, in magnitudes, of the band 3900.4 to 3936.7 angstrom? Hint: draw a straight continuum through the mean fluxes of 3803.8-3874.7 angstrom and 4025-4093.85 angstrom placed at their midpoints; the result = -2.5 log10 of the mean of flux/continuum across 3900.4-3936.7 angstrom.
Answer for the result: 0.363 mag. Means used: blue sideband 6.33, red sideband 8.16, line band 5.01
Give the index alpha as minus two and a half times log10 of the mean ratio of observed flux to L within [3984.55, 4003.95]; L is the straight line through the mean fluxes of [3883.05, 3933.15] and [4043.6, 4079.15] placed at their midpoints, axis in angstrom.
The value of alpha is 0.327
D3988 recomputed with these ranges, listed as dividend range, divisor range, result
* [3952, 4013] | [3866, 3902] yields 1.33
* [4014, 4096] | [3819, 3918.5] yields 1.62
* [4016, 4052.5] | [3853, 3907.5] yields 1.95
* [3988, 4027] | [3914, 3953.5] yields 1.37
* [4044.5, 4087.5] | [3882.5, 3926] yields 2.00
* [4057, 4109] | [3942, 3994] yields 1.32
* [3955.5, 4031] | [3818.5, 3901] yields 1.29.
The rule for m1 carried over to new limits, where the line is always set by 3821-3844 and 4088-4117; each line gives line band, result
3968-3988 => 0.117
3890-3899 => 0.296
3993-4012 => -0.238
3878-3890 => 0.052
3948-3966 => -0.197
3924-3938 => -0.194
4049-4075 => -0.248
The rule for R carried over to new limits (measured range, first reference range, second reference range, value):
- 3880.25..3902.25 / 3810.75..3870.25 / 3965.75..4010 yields 5.43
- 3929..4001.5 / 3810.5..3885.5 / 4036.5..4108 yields 8.25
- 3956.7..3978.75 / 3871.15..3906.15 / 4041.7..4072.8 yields 1.27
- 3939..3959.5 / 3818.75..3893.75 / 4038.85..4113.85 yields 0.92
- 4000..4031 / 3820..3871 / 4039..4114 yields -3.87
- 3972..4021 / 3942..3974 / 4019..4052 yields 8.50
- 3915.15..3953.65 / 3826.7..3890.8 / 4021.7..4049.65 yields 9.49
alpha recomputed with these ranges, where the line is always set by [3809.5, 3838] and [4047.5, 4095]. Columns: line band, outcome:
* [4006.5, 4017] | -0.21 mag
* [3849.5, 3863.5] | 0.04 mag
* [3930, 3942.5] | -0.09 mag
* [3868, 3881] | 0.17 mag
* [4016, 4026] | -0.18 mag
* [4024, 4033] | -0.21 mag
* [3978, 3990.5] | 0.27 mag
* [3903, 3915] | 0.27 mag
